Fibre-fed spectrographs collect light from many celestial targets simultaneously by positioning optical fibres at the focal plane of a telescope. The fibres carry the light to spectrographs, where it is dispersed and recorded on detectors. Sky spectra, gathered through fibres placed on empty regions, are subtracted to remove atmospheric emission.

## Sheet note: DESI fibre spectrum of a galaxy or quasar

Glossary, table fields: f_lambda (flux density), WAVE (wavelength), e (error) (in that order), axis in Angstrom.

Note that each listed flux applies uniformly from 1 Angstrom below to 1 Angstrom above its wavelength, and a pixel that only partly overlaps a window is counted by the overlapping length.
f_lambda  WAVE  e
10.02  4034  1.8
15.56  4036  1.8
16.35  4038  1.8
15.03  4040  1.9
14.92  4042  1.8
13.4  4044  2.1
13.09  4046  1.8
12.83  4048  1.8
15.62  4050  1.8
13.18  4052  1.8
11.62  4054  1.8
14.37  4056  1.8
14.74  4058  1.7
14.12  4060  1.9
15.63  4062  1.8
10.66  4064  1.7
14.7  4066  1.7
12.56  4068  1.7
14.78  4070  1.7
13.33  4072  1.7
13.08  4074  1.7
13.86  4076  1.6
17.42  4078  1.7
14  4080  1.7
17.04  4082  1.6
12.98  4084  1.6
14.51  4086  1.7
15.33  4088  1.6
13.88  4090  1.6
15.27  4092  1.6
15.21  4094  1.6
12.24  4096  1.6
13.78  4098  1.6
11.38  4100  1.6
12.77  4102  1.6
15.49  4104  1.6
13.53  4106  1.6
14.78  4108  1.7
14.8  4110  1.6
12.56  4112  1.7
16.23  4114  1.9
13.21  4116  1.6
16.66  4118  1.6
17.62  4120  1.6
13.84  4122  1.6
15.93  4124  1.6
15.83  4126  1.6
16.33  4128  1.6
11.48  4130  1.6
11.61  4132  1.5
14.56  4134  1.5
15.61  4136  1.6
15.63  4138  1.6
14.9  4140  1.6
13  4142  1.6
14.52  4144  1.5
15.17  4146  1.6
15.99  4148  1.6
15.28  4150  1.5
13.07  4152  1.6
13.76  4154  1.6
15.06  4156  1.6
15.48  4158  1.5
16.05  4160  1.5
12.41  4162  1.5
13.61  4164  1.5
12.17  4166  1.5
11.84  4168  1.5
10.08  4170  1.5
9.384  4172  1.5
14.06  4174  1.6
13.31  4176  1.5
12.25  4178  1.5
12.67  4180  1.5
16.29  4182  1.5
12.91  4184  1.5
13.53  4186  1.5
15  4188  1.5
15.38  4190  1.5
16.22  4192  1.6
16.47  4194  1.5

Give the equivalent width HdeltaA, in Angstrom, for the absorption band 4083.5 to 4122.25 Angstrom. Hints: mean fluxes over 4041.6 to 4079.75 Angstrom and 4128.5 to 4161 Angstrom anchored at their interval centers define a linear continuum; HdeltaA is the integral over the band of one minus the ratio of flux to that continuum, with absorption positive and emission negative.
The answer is -0.4 Angstrom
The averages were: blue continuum 13.9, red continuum 14.5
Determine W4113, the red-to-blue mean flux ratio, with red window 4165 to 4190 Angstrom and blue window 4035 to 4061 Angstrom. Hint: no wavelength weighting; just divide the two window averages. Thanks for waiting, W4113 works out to 0.9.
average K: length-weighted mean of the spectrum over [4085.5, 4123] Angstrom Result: 14.4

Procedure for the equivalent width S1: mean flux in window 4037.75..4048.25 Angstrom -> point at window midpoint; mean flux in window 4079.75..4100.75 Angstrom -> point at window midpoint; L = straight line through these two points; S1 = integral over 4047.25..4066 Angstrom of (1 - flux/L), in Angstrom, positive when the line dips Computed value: 0.7 Angstrom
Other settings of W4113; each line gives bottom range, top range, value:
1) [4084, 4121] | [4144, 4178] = 0.94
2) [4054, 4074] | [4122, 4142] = 1.06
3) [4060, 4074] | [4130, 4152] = 1.06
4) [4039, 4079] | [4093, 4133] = 1.02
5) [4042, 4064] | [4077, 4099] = 1.07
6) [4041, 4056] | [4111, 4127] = 1.12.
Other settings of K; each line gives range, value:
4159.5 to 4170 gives 12.8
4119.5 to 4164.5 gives 14.6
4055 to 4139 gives 14.4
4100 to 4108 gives 13.7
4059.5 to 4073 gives 13.7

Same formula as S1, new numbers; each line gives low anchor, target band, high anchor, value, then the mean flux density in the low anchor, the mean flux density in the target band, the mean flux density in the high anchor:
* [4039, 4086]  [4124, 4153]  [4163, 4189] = -2.8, 14.1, 14.5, 12.9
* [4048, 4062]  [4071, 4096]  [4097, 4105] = -1.8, 14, 14.6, 13.4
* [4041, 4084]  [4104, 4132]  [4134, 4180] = -1.8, 14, 14.7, 13.7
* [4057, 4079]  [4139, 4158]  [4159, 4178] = -2.6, 14.1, 14.6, 12.5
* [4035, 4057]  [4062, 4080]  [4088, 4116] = 0.2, 14.2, 13.9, 14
